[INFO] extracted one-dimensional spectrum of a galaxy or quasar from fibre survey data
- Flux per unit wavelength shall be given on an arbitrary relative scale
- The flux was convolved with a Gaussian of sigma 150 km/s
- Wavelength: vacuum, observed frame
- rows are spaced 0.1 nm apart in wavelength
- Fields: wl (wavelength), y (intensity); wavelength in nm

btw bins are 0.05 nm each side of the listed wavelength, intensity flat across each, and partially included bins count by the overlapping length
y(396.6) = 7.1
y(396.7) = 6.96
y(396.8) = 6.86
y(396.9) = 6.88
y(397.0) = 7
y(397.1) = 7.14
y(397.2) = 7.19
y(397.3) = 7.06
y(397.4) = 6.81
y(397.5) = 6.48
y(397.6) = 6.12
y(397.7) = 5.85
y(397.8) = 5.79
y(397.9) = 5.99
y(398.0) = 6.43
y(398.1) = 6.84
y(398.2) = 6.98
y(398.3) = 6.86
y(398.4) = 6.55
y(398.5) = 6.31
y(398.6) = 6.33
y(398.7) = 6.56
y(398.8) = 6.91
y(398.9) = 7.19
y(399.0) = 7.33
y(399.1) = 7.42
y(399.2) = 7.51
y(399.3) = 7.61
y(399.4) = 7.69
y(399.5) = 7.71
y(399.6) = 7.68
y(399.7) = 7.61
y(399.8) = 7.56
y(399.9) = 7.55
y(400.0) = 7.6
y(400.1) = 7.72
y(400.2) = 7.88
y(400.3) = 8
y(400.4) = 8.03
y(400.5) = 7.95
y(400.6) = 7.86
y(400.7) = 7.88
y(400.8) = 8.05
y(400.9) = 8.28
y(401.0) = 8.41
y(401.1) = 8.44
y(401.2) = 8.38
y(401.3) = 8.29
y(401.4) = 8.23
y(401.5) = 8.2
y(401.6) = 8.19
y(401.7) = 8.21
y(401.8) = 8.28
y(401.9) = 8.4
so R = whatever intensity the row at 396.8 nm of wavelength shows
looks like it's 6.86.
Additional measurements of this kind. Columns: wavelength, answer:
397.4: 6.81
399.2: 7.51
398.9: 7.19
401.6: 8.19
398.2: 6.98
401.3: 8.29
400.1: 7.72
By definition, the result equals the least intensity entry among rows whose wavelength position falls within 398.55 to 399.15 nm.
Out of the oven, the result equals 6.33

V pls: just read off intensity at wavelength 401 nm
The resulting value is 8.41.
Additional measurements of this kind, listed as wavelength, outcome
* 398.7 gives 6.56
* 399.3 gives 7.61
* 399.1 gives 7.42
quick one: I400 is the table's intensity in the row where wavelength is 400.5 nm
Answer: 7.95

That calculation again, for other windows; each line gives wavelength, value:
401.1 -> 8.44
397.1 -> 7.14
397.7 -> 5.85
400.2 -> 7.88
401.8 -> 8.28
